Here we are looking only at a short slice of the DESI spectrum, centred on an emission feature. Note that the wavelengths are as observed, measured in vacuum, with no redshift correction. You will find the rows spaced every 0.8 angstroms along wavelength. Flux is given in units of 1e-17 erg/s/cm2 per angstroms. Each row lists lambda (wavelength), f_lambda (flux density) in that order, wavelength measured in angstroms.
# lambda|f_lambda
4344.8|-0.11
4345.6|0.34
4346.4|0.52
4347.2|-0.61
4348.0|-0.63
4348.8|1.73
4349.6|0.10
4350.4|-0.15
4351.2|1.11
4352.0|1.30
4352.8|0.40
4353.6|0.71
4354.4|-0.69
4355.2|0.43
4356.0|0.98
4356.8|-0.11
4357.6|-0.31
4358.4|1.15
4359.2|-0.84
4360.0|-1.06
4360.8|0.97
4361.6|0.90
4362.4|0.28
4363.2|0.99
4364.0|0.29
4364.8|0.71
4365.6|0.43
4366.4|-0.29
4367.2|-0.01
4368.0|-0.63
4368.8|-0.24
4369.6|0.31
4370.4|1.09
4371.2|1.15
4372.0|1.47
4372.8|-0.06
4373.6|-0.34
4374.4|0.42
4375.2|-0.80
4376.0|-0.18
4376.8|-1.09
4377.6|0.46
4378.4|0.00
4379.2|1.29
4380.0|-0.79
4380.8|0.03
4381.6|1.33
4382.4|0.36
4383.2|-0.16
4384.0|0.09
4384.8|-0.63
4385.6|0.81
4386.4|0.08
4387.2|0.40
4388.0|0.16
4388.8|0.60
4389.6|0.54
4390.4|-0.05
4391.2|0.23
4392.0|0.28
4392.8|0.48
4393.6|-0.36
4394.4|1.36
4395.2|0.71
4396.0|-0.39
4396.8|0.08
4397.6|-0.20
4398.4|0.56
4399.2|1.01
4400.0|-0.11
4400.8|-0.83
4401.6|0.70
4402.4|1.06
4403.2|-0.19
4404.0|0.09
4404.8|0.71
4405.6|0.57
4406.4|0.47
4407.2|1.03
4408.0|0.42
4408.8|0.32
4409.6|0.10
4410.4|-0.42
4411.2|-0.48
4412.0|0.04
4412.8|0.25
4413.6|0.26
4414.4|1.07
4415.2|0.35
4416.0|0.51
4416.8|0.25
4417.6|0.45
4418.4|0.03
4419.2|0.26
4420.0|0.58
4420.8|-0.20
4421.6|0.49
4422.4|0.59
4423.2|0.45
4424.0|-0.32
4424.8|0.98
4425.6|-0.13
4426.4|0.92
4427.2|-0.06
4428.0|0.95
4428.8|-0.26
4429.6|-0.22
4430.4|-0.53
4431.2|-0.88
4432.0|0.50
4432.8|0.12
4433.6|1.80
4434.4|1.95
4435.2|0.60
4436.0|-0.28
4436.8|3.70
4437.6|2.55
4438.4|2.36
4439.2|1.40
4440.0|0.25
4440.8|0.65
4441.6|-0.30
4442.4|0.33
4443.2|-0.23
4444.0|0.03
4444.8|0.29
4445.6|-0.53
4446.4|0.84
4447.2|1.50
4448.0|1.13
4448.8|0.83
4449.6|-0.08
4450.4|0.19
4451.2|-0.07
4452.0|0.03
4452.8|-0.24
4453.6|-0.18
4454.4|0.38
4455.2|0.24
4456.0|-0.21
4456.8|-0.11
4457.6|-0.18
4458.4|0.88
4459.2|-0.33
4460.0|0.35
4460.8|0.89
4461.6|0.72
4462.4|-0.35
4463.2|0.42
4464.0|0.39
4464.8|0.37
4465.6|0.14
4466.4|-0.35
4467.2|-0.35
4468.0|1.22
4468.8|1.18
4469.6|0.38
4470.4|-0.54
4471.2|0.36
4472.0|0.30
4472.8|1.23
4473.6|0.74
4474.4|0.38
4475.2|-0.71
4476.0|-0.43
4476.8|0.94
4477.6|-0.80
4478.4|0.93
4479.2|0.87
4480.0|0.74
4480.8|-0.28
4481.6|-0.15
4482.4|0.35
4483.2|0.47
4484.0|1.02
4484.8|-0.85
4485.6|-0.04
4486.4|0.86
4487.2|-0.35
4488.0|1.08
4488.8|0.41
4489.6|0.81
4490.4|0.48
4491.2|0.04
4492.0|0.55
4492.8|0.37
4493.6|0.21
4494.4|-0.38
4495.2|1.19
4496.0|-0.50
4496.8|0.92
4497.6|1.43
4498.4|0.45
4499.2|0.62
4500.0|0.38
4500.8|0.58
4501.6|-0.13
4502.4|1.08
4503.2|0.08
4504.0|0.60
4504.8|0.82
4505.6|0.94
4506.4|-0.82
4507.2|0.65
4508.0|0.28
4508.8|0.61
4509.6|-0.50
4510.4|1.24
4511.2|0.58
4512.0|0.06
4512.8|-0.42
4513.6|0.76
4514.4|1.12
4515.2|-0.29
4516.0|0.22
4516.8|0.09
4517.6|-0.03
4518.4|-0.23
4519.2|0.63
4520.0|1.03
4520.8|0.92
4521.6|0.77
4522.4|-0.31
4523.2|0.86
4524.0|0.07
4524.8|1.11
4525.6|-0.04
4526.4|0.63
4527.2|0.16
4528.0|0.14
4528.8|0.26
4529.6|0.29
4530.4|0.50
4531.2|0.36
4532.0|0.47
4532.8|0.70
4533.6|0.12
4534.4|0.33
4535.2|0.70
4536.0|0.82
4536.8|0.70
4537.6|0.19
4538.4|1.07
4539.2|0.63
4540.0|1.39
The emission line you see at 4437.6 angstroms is [O II] 3727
